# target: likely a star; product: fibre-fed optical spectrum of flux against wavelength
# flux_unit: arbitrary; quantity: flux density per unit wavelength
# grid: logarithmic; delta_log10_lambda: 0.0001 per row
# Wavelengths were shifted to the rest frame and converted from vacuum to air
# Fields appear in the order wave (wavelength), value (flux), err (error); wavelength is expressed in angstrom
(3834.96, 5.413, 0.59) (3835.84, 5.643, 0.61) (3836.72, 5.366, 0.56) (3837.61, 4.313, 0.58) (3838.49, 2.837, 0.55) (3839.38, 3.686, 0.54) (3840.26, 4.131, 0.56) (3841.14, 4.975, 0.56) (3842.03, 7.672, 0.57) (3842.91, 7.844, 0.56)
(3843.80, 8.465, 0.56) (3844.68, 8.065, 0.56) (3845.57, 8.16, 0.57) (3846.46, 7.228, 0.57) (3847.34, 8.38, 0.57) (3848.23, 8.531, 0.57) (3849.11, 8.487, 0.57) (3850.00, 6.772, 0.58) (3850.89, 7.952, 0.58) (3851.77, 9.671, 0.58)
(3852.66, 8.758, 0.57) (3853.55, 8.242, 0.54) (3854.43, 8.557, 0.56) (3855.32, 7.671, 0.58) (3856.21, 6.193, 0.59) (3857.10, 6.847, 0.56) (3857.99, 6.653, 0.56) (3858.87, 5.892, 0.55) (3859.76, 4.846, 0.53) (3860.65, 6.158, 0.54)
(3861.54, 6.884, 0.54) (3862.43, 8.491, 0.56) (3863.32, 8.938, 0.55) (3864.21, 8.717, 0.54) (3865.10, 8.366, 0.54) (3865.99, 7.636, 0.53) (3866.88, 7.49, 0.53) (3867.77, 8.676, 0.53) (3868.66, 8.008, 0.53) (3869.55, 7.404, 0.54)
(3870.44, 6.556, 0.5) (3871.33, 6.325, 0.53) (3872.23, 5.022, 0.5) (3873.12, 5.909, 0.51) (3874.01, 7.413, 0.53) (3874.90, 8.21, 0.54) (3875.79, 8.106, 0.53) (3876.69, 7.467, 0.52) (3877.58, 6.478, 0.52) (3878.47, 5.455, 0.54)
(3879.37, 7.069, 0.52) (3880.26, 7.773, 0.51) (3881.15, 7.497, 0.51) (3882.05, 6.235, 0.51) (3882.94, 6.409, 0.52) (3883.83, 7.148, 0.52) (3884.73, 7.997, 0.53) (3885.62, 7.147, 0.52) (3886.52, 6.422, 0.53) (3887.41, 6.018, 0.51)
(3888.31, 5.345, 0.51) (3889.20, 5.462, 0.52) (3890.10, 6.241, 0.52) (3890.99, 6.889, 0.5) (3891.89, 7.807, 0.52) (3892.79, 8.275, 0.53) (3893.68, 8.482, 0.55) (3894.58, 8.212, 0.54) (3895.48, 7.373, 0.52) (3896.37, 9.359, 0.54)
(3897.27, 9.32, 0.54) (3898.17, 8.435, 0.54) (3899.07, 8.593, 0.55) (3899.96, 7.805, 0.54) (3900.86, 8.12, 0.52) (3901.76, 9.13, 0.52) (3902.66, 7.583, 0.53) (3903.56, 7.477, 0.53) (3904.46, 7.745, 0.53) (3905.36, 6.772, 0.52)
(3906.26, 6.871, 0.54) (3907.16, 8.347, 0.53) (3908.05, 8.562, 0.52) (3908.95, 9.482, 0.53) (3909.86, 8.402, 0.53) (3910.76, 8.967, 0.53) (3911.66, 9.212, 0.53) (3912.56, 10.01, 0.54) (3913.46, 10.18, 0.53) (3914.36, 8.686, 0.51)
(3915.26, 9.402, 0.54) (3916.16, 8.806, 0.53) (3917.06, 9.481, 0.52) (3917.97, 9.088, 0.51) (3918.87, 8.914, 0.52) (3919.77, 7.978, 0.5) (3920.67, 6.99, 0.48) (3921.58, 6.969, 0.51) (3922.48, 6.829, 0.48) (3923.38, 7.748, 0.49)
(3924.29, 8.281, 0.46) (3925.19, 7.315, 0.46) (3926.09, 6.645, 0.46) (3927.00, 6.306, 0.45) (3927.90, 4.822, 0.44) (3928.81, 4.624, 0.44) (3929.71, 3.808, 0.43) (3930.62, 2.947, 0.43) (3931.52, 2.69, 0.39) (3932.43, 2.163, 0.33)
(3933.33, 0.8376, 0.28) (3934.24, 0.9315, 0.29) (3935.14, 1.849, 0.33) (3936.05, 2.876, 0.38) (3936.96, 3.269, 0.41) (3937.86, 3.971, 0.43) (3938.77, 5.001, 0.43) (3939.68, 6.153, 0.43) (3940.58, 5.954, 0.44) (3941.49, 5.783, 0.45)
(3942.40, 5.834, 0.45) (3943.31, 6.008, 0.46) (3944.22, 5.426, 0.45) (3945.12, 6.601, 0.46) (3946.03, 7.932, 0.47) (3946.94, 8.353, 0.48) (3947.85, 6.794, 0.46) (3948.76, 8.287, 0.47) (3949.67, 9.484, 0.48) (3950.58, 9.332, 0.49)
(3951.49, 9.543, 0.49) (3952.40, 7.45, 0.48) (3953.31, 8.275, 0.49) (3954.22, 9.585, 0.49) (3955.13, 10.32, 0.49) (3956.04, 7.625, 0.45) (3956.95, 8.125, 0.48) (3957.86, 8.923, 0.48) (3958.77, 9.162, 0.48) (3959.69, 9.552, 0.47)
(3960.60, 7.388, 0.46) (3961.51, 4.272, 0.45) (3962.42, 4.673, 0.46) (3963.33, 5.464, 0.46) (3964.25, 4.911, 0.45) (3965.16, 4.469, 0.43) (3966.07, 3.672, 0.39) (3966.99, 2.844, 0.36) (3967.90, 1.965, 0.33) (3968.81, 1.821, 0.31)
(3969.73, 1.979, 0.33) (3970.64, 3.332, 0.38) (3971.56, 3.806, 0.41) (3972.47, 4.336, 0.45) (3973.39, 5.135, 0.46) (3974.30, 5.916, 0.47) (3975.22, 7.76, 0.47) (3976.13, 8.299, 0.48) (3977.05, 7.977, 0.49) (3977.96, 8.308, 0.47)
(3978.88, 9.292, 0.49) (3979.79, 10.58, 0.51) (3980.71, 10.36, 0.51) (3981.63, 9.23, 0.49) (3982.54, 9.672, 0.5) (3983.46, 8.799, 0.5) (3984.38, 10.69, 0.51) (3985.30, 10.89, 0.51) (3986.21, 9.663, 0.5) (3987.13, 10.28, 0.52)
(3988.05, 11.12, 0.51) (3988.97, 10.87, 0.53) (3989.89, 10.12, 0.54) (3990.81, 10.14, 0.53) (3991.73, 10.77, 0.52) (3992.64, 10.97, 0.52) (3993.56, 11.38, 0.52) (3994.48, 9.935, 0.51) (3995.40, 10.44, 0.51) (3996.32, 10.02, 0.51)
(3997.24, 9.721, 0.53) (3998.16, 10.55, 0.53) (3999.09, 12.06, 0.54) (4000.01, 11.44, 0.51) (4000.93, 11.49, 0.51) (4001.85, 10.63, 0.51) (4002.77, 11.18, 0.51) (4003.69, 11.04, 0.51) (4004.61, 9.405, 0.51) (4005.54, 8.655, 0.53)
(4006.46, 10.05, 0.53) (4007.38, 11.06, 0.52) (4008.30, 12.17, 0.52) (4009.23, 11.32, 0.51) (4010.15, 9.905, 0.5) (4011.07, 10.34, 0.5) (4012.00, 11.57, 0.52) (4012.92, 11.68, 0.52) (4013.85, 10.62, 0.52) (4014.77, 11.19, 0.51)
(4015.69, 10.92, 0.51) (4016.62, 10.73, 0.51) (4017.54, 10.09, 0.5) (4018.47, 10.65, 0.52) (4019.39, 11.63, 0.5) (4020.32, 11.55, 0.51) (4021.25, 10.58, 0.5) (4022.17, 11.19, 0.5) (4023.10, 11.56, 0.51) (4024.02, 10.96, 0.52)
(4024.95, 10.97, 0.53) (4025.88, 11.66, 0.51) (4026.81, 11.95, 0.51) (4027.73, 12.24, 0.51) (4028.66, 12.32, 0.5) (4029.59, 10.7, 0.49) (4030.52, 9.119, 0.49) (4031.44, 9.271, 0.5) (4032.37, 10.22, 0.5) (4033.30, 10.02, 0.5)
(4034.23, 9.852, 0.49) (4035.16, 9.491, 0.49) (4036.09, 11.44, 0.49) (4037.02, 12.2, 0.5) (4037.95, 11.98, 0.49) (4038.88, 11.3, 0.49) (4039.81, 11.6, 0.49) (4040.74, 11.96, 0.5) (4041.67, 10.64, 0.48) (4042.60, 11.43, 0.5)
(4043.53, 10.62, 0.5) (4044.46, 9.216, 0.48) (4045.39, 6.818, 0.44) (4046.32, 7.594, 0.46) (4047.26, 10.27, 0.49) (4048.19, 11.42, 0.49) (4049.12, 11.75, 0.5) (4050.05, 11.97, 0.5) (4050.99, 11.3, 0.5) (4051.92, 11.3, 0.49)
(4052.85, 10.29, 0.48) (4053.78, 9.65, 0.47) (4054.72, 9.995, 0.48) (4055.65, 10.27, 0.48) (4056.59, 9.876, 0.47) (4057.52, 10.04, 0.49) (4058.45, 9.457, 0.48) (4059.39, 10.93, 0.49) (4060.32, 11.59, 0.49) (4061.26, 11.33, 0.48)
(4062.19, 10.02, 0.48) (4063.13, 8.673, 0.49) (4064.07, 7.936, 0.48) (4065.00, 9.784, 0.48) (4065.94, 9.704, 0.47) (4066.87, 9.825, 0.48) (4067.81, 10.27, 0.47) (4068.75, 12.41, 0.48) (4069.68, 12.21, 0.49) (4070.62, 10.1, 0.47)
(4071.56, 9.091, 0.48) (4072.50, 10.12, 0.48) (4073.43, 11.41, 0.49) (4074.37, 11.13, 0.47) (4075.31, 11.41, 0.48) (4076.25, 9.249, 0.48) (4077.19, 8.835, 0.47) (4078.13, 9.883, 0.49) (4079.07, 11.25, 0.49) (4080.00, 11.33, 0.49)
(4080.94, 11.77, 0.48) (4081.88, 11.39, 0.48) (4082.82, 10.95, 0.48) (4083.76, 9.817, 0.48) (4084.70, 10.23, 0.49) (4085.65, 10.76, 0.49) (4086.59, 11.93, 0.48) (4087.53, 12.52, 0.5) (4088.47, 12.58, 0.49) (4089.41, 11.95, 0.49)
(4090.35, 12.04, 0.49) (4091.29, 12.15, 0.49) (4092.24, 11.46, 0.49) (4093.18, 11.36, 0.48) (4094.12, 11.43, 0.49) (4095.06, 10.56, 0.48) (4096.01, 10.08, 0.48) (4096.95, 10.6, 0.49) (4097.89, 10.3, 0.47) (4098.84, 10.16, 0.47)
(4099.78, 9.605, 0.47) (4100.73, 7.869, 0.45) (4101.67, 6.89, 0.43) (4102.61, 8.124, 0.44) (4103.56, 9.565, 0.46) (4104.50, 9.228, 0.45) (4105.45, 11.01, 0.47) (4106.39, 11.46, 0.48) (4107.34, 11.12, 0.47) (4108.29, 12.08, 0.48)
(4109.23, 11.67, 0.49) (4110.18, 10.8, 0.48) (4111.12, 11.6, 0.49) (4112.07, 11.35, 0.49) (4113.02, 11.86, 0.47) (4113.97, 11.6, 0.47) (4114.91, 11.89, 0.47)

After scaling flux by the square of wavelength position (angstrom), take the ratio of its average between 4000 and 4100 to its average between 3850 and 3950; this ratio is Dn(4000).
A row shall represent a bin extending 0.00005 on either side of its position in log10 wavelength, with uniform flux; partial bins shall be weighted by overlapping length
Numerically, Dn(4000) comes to 1.6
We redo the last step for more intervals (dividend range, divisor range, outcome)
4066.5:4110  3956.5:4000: 1.42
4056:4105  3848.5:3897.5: 1.58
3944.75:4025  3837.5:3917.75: 1.26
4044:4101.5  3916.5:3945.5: 2.07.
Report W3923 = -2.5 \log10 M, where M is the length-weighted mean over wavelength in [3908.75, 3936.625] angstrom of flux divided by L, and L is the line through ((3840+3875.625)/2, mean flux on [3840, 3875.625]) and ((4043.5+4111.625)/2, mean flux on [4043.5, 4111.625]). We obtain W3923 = 0.26 mag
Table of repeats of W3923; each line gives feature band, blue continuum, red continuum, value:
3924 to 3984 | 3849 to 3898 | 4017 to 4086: 0.39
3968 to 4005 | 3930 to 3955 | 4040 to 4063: -0.17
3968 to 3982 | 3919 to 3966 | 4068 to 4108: 0.13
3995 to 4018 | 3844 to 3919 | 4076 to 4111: -0.14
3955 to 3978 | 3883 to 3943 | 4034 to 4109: 0.37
